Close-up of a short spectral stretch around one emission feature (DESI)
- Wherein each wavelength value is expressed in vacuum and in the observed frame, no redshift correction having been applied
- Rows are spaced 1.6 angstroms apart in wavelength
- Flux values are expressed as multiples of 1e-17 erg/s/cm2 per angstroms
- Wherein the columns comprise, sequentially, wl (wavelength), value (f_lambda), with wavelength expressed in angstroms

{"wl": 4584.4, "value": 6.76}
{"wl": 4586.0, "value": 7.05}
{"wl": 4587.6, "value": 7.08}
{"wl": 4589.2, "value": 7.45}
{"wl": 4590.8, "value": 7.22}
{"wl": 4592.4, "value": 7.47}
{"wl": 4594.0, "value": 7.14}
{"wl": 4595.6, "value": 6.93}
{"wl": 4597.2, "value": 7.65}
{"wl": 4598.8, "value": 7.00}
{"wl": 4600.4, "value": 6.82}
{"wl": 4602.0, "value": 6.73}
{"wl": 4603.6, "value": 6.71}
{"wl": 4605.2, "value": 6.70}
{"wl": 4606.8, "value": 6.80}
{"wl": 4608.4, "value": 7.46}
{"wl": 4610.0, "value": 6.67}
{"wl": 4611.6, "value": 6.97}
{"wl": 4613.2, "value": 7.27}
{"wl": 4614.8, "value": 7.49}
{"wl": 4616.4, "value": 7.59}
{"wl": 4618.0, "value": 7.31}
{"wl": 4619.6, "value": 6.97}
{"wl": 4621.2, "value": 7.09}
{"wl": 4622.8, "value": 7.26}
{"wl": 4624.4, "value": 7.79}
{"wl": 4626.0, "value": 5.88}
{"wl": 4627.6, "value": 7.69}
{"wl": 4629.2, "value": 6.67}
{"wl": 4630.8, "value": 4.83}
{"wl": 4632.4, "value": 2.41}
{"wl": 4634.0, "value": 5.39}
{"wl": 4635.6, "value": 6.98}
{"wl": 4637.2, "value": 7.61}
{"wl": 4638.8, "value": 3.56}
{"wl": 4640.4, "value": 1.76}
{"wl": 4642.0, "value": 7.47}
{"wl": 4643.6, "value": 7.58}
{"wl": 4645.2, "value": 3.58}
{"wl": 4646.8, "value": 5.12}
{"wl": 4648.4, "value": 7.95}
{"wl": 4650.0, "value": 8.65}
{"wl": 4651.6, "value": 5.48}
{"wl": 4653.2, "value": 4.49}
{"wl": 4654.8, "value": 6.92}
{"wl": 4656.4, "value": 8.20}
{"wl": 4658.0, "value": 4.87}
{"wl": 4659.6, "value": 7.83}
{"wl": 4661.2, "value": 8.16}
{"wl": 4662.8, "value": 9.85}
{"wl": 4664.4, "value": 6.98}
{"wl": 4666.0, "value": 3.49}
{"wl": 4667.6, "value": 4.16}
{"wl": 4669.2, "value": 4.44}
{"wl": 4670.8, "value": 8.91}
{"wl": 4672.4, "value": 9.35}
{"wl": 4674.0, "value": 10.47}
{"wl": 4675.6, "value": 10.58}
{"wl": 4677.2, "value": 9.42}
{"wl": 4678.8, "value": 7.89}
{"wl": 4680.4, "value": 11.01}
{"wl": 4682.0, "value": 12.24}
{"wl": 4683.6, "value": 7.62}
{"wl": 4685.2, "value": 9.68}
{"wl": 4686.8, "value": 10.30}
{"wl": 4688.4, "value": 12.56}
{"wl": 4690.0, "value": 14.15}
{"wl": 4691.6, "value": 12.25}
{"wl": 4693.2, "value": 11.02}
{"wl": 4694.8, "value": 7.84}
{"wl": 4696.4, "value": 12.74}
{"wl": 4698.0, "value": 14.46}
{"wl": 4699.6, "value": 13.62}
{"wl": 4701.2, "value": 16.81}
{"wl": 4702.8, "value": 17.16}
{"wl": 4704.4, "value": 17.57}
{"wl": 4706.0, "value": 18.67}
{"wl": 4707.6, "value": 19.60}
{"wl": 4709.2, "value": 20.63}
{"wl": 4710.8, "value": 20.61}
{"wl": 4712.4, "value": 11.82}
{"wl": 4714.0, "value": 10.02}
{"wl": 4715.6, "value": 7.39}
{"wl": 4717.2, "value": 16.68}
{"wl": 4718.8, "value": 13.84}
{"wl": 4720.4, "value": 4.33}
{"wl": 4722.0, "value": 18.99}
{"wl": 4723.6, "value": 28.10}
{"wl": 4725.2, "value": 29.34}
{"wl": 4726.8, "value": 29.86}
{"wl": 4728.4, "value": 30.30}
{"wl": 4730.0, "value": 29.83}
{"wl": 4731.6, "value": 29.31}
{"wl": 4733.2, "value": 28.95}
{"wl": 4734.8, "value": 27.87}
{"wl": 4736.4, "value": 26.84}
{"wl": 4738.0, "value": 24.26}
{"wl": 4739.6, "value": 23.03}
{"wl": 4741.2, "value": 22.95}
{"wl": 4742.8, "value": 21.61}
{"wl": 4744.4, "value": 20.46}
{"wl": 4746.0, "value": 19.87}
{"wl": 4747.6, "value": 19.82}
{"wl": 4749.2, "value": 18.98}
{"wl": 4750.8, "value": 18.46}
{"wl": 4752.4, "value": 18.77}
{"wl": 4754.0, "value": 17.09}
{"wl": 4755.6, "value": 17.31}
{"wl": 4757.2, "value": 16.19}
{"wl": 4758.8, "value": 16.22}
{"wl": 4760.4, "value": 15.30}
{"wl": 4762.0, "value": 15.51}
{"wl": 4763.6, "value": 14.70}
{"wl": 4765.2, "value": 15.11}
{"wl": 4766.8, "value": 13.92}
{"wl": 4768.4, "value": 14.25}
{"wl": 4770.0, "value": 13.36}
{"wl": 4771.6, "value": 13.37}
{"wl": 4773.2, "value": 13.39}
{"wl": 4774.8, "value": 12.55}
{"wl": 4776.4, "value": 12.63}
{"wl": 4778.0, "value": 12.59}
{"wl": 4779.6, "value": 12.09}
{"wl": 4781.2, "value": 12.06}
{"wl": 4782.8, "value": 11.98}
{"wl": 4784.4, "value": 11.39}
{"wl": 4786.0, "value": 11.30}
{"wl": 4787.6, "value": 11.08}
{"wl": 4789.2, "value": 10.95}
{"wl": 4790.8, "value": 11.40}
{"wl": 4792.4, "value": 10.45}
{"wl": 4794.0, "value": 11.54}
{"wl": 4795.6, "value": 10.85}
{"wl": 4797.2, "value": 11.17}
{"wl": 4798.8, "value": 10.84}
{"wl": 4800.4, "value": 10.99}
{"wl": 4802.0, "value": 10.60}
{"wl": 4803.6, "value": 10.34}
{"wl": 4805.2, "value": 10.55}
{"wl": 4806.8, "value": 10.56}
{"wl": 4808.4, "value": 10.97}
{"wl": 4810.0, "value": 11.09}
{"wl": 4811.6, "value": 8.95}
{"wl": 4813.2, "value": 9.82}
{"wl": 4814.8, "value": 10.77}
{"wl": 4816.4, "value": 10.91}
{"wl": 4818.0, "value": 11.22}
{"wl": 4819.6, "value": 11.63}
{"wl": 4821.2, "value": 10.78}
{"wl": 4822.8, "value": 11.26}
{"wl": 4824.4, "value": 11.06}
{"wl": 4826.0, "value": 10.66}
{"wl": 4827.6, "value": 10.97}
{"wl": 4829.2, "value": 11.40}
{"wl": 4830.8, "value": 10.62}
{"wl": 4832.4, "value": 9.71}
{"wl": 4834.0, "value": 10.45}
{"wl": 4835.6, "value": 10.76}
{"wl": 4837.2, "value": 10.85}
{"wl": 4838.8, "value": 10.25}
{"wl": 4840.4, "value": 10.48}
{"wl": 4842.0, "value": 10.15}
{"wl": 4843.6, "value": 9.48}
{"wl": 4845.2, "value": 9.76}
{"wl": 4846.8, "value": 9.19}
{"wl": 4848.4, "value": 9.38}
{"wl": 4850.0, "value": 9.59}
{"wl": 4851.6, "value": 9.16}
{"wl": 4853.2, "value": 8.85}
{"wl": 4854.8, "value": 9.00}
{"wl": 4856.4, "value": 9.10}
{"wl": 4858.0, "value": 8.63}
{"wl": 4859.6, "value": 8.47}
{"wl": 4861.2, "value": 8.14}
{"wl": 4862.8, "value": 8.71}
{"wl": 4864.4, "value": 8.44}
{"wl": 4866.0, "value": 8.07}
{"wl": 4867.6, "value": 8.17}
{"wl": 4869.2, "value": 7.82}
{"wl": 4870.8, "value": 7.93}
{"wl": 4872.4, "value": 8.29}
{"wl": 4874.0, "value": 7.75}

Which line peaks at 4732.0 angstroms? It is Lyman alpha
